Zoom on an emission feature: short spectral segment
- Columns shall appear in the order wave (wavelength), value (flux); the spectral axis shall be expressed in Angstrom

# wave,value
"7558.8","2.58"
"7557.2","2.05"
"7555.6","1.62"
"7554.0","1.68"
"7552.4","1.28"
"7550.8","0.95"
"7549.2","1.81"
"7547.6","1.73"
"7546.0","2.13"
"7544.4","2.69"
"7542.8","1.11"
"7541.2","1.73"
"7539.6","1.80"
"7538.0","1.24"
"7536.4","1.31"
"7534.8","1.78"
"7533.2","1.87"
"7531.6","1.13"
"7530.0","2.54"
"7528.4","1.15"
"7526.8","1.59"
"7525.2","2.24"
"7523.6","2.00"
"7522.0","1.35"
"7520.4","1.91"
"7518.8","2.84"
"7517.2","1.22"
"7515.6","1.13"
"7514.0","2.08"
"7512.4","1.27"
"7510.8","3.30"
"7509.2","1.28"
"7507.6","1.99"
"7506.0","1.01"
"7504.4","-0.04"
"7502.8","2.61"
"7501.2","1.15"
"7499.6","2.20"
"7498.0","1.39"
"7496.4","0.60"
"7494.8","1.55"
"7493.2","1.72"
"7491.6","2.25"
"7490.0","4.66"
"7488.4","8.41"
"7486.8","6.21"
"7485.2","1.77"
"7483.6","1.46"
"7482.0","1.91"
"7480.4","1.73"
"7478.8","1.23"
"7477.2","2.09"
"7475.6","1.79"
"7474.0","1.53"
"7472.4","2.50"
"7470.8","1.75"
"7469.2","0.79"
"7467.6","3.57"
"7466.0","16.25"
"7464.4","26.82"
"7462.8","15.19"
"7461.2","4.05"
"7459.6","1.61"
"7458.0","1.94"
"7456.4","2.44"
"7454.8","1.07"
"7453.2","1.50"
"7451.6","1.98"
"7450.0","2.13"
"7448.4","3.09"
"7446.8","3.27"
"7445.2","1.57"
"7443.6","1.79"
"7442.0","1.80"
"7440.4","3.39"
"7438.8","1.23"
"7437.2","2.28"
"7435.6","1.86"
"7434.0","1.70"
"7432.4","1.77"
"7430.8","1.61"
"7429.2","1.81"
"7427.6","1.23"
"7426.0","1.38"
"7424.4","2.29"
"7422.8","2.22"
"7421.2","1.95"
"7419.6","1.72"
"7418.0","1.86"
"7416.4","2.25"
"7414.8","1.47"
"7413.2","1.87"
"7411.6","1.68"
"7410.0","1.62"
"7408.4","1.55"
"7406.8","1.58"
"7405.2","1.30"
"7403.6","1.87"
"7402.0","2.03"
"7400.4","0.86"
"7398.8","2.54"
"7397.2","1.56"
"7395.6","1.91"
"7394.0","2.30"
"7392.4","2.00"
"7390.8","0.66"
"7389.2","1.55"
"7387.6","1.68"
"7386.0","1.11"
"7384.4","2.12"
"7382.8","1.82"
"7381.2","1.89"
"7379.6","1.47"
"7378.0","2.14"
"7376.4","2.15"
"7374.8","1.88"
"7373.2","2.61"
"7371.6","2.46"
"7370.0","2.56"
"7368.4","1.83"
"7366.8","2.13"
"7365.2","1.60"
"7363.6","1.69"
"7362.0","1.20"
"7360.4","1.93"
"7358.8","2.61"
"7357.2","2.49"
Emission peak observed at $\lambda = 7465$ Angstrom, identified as Halpha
